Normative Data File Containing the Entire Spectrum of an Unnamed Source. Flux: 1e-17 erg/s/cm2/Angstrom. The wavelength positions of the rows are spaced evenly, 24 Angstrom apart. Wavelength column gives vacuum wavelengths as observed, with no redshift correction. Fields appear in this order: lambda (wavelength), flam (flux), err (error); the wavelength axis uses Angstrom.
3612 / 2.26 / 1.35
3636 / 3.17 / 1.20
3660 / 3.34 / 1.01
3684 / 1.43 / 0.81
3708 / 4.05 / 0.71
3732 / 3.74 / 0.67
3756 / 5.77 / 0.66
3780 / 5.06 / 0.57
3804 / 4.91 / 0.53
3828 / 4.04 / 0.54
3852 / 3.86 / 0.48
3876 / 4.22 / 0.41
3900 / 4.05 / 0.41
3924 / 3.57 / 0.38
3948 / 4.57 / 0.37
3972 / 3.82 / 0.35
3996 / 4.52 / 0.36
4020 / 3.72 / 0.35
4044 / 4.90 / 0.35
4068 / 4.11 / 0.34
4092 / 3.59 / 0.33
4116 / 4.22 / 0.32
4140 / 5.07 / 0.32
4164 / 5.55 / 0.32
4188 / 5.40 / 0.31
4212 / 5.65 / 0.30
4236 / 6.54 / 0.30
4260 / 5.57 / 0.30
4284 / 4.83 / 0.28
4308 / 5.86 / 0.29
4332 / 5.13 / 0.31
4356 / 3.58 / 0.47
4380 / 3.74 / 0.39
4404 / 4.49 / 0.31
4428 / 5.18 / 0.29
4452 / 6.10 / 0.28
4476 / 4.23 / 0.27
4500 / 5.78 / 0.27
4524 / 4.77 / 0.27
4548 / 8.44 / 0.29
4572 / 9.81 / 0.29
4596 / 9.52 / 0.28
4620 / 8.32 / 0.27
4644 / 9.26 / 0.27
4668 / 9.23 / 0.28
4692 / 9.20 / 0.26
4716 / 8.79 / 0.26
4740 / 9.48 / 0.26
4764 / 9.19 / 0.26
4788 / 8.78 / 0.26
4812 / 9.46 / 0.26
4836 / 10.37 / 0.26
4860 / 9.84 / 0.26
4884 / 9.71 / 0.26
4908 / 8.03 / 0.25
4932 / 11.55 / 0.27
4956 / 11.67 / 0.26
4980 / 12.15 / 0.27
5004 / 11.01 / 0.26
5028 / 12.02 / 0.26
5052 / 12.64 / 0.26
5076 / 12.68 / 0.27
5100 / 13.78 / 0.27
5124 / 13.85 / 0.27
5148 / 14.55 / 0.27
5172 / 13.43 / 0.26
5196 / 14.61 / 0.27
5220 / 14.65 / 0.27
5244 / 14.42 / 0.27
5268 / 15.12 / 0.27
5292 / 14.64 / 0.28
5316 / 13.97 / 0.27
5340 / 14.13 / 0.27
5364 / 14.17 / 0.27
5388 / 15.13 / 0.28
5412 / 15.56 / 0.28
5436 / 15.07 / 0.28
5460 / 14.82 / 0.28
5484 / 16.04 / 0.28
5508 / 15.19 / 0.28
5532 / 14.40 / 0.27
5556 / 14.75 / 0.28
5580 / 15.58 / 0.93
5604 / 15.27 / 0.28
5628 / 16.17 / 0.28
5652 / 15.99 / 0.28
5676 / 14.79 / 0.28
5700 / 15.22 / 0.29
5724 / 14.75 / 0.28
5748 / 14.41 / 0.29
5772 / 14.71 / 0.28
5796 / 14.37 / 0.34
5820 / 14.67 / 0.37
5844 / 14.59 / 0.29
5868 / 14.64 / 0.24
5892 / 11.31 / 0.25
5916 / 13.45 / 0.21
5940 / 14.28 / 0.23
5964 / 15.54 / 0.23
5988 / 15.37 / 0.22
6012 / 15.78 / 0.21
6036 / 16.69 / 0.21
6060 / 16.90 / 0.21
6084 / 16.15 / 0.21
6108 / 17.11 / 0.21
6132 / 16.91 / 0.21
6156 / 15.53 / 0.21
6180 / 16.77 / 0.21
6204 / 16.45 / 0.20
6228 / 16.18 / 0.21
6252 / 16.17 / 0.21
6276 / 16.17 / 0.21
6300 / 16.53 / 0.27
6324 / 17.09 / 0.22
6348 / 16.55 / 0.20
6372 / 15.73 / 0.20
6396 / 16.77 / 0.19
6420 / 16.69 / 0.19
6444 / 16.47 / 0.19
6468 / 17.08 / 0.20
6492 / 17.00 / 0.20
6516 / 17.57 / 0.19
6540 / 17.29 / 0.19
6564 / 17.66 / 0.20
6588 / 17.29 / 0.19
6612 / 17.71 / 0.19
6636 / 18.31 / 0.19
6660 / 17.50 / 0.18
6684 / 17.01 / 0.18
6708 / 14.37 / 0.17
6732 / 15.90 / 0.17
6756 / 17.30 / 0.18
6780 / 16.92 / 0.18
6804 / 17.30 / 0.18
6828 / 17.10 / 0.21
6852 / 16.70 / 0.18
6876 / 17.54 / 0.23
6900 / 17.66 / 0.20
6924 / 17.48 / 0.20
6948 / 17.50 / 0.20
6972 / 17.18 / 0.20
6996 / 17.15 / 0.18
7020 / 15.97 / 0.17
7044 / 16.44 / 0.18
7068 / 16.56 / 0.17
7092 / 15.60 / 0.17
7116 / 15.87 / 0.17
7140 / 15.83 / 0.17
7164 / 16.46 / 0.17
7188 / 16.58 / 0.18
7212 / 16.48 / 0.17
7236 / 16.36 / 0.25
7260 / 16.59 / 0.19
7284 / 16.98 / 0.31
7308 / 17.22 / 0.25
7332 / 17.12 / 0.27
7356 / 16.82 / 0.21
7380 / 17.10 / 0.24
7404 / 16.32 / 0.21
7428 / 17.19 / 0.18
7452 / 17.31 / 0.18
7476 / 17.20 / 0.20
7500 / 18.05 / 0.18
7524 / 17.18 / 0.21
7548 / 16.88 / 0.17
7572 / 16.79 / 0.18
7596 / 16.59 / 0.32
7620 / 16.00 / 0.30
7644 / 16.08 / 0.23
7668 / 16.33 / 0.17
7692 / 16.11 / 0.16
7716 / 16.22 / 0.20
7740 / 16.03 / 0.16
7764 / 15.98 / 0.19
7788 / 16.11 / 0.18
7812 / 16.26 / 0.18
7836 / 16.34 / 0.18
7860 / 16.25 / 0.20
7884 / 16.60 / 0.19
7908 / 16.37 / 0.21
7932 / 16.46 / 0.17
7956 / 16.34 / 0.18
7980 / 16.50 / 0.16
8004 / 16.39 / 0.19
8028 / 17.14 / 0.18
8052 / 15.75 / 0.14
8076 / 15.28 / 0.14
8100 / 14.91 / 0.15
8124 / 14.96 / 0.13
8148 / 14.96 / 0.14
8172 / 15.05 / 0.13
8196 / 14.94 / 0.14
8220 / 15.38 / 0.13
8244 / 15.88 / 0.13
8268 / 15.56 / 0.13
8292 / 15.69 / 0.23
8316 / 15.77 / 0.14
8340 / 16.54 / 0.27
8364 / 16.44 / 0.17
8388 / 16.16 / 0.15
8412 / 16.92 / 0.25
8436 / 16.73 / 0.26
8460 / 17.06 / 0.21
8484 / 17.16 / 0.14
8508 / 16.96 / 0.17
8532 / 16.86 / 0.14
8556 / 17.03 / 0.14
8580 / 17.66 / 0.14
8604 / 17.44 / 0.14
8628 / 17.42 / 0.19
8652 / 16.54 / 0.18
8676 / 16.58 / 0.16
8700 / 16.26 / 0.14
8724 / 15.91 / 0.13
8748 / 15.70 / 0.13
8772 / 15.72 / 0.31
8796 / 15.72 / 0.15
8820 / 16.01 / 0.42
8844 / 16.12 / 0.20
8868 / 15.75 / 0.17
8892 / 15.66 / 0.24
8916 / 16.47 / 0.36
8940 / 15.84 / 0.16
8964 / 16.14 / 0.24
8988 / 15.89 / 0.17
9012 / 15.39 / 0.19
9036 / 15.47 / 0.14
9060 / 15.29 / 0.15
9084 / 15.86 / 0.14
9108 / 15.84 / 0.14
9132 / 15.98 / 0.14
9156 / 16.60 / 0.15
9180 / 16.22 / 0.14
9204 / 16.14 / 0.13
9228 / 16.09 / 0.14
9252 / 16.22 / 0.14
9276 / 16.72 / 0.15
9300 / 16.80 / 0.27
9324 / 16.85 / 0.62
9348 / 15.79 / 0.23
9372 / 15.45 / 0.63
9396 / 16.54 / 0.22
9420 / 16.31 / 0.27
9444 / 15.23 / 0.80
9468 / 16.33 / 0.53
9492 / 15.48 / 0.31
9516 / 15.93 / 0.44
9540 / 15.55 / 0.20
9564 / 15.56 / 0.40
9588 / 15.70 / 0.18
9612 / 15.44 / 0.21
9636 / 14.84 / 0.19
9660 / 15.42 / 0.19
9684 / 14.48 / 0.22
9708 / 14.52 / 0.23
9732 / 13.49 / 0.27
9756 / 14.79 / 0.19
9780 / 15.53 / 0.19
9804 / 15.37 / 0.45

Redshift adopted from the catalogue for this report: 0.139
